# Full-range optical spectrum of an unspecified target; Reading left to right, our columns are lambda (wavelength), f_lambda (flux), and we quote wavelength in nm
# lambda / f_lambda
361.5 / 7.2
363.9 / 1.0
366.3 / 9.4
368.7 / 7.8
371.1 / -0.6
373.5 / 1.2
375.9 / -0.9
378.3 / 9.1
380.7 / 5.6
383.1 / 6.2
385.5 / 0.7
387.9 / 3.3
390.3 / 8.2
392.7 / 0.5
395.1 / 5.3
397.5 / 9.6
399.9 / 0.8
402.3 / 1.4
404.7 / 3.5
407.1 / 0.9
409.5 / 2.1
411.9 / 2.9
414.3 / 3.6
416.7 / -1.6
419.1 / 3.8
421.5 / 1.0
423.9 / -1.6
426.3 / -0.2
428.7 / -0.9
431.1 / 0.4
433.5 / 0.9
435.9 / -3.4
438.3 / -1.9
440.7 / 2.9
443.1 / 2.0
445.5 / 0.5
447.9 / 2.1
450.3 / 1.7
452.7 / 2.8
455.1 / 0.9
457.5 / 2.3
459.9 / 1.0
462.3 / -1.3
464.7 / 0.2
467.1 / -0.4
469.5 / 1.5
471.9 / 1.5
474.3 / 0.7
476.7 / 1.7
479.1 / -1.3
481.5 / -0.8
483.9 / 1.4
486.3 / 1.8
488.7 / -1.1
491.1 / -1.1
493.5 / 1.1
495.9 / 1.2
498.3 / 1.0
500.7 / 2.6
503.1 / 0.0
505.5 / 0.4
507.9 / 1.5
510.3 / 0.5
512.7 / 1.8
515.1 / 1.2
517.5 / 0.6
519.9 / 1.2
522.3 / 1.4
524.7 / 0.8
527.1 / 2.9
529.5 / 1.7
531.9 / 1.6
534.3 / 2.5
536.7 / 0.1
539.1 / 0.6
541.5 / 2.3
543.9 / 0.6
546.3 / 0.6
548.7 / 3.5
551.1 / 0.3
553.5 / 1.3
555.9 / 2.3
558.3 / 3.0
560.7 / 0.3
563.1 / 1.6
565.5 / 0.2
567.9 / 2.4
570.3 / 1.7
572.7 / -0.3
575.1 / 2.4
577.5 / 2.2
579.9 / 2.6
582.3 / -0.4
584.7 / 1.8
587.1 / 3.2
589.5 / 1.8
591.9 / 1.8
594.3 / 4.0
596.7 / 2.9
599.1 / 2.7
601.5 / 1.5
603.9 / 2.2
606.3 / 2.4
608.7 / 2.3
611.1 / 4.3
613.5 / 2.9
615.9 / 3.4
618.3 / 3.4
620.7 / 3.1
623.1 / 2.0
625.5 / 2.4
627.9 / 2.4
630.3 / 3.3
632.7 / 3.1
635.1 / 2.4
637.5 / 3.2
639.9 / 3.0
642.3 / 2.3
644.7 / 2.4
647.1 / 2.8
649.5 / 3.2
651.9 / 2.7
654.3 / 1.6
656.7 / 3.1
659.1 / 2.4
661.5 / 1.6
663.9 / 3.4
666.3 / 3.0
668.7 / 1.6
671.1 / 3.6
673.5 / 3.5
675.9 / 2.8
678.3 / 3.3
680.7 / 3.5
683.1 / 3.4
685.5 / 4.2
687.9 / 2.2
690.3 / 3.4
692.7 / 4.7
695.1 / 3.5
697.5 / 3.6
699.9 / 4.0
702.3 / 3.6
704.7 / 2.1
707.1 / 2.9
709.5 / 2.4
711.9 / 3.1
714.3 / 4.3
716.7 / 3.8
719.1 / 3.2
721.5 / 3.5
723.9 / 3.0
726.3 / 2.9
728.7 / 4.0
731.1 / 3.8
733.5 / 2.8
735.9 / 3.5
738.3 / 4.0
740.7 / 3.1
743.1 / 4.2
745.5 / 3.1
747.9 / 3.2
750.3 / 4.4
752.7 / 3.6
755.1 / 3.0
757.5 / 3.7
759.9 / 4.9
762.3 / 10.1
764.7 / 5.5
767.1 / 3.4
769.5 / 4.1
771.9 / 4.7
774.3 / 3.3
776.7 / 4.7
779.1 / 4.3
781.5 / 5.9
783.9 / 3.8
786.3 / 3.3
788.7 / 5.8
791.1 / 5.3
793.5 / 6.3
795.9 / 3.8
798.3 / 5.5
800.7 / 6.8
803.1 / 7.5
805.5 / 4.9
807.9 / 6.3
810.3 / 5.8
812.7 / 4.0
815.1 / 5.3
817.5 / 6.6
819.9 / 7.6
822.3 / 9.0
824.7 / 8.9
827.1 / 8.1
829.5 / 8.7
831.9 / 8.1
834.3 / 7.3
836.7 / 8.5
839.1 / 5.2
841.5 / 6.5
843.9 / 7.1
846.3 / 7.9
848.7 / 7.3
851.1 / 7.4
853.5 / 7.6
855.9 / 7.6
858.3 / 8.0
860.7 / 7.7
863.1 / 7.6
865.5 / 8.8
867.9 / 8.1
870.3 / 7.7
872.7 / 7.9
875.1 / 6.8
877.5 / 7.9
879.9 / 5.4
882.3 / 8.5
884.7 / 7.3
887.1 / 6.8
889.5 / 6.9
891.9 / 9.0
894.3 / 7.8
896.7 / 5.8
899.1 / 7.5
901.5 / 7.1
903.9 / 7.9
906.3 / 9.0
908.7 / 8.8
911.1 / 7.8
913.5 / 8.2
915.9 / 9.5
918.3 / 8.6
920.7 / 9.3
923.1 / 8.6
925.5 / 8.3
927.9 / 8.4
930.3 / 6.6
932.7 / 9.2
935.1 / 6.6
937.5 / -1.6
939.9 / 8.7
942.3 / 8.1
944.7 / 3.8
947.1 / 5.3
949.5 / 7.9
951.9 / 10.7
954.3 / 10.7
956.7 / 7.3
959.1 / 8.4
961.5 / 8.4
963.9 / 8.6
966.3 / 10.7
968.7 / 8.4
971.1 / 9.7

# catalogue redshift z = 1.046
